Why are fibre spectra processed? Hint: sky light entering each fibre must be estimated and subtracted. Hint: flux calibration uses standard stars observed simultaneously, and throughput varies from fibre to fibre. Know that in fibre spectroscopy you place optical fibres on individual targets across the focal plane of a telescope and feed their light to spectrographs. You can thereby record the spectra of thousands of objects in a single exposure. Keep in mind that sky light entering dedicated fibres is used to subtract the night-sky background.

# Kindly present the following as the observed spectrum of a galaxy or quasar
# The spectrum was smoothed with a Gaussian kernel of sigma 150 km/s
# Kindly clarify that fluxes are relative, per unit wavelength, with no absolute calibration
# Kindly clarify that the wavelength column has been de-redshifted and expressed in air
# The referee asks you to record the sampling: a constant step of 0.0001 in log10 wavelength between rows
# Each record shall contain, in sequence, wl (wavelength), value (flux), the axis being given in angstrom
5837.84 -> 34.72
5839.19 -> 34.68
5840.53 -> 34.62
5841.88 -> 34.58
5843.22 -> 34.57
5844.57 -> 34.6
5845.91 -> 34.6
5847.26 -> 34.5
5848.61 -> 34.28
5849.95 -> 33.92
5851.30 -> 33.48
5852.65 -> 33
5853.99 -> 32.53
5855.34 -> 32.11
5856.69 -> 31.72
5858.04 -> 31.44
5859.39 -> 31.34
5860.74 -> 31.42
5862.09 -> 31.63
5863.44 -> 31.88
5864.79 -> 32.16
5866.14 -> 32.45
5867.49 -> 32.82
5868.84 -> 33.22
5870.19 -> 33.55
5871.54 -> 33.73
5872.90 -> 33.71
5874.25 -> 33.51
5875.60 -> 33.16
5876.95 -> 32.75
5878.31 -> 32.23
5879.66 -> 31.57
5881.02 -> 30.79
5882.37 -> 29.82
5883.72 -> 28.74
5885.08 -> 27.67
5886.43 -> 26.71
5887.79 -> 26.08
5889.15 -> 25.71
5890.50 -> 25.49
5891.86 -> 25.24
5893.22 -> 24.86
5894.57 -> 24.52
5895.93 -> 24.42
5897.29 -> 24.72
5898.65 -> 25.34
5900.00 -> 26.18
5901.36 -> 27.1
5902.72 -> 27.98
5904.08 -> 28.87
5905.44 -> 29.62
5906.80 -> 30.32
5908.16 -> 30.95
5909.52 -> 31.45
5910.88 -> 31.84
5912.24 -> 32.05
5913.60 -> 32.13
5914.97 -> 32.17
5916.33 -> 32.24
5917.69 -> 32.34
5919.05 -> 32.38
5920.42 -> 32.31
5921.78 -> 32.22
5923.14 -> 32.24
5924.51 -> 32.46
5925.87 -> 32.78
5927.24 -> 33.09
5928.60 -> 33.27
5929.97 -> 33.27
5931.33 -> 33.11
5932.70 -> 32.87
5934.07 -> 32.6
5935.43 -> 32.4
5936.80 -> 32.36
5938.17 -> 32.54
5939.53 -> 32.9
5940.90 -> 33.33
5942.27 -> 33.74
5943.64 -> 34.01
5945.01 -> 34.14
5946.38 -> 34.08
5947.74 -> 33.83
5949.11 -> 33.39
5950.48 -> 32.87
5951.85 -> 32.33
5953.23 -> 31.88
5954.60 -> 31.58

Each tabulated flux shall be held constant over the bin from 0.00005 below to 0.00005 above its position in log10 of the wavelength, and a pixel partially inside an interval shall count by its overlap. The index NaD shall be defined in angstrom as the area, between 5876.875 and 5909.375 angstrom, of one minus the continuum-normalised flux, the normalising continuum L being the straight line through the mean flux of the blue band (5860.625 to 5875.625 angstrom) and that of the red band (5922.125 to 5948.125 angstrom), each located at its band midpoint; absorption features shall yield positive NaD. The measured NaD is 5.1 angstrom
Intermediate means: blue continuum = 32.8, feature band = 27.8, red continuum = 33.1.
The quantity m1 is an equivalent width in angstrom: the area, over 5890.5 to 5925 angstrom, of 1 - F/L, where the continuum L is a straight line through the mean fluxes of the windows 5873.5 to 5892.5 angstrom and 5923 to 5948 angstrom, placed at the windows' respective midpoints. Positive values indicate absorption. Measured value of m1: 2.0 angstrom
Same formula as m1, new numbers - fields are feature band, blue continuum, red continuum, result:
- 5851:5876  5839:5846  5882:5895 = -1.4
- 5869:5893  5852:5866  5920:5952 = 1.7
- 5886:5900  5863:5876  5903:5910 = 2.6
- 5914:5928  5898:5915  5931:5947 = -0.6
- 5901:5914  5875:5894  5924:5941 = 0.2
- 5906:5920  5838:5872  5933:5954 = 0.6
